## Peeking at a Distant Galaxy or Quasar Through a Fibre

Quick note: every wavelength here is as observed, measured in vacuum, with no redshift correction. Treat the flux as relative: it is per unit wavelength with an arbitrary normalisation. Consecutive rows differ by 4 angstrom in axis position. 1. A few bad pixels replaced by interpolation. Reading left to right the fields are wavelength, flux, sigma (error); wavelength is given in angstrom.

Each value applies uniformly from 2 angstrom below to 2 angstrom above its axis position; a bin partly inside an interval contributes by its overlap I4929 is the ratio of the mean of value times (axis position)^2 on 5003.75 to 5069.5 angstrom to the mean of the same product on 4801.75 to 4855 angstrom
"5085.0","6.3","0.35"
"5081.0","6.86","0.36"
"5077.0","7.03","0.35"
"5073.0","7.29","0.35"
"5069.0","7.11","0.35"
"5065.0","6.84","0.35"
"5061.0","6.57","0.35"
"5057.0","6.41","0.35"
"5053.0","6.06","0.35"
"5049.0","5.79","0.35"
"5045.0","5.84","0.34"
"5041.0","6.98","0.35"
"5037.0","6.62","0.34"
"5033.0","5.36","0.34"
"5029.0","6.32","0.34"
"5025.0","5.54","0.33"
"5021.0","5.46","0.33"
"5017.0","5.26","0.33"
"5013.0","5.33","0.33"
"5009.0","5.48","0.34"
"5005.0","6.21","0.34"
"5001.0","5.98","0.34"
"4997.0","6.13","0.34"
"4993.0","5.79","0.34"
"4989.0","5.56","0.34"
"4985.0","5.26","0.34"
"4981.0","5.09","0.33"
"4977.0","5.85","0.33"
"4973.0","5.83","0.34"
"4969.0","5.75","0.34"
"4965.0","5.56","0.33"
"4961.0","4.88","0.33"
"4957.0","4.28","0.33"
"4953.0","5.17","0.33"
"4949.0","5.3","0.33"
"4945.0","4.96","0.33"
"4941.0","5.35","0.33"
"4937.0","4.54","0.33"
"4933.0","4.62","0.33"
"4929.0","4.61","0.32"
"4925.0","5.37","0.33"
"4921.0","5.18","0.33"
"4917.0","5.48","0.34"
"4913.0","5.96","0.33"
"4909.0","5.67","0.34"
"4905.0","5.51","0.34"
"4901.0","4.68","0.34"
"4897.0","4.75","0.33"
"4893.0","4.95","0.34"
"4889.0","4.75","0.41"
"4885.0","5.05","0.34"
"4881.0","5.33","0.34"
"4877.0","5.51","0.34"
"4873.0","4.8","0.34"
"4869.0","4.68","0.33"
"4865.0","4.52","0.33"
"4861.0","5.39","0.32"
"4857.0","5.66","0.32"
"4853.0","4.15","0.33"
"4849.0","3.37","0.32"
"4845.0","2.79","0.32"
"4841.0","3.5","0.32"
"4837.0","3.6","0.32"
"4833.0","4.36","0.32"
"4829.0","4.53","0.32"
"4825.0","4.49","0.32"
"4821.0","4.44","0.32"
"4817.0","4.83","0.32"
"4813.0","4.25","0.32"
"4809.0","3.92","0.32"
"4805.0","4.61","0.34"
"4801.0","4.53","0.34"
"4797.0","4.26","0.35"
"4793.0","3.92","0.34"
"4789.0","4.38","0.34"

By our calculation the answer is 1.6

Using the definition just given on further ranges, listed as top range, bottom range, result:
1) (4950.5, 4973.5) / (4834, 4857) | 1.47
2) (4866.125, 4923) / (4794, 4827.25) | 1.21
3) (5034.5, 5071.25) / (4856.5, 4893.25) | 1.38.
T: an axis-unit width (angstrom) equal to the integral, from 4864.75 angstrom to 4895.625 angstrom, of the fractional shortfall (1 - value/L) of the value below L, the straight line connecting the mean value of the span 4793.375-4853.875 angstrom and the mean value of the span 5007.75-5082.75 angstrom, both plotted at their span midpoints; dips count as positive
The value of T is -2.2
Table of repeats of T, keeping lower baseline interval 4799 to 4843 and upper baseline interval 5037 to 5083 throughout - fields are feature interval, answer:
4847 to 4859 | 0.53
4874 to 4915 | -1.71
